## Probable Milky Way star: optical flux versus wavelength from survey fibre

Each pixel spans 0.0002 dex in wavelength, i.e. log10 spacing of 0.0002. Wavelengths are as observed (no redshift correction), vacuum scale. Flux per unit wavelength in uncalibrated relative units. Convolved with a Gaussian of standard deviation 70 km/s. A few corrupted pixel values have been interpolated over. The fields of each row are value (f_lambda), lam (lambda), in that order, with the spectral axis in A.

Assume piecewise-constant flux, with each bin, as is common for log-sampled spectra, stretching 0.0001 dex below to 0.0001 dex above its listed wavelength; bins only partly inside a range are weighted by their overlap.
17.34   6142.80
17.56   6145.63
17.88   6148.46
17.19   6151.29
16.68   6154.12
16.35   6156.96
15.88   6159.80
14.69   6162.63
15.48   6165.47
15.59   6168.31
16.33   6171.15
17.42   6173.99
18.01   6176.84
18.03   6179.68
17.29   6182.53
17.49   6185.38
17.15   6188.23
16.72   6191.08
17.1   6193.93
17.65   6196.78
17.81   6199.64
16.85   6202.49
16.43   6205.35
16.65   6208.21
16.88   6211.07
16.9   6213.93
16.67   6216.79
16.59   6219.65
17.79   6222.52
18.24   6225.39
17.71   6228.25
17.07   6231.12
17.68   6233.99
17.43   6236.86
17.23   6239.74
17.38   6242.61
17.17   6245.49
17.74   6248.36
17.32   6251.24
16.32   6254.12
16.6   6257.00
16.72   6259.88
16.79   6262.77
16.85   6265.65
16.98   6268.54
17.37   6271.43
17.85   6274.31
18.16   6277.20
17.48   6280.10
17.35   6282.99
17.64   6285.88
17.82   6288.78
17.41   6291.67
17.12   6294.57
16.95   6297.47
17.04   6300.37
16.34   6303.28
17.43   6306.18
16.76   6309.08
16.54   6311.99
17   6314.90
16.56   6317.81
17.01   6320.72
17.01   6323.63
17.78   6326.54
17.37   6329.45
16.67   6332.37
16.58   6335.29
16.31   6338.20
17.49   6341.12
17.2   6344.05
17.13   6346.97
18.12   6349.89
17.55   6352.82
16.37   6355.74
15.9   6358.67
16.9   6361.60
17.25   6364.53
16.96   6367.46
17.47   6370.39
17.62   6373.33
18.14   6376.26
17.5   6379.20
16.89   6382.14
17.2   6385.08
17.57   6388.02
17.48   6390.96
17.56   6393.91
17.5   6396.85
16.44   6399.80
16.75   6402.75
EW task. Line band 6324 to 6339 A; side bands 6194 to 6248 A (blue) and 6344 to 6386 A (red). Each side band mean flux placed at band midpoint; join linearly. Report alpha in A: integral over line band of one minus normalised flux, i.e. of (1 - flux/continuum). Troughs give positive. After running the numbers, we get 0.21 A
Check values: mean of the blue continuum 17.2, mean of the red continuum 17.2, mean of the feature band 17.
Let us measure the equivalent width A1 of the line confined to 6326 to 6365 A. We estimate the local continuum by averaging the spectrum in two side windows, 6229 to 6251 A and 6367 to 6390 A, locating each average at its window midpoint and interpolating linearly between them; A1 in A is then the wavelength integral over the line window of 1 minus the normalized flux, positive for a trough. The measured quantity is 0.9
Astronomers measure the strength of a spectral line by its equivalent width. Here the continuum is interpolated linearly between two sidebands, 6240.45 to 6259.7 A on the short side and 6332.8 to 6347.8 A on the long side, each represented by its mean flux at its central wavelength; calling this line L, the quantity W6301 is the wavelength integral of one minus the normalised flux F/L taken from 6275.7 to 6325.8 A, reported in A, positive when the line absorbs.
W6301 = -0.5 A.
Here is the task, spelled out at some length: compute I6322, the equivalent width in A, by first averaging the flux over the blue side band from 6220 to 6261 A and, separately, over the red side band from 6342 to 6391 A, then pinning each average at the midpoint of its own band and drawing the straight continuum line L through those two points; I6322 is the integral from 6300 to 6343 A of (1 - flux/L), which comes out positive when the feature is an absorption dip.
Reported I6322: 0.8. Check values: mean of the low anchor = 17.3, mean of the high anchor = 17.2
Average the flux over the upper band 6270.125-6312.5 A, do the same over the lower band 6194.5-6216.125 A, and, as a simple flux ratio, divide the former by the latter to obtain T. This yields 1.0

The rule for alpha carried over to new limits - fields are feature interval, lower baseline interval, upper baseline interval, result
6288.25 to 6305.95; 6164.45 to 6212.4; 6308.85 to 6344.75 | -0.1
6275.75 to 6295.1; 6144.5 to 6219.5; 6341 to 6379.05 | -0.6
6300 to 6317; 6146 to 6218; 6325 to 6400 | 0.3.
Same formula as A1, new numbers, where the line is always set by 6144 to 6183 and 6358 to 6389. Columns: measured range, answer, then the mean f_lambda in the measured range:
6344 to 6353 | -0.2 A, 17.5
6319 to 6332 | -0.1 A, 17.2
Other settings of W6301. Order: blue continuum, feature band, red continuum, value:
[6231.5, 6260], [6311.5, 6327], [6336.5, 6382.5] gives 0.2 A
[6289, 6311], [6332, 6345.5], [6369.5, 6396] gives 0.3 A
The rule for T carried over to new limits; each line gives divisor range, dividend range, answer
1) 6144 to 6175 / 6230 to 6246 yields 1.05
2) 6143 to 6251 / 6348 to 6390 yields 1.01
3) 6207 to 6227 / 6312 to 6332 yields 1.00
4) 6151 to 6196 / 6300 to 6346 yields 1.01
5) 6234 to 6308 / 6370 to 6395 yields 1.02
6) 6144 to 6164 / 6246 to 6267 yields 1.02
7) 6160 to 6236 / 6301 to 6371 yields 1.00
